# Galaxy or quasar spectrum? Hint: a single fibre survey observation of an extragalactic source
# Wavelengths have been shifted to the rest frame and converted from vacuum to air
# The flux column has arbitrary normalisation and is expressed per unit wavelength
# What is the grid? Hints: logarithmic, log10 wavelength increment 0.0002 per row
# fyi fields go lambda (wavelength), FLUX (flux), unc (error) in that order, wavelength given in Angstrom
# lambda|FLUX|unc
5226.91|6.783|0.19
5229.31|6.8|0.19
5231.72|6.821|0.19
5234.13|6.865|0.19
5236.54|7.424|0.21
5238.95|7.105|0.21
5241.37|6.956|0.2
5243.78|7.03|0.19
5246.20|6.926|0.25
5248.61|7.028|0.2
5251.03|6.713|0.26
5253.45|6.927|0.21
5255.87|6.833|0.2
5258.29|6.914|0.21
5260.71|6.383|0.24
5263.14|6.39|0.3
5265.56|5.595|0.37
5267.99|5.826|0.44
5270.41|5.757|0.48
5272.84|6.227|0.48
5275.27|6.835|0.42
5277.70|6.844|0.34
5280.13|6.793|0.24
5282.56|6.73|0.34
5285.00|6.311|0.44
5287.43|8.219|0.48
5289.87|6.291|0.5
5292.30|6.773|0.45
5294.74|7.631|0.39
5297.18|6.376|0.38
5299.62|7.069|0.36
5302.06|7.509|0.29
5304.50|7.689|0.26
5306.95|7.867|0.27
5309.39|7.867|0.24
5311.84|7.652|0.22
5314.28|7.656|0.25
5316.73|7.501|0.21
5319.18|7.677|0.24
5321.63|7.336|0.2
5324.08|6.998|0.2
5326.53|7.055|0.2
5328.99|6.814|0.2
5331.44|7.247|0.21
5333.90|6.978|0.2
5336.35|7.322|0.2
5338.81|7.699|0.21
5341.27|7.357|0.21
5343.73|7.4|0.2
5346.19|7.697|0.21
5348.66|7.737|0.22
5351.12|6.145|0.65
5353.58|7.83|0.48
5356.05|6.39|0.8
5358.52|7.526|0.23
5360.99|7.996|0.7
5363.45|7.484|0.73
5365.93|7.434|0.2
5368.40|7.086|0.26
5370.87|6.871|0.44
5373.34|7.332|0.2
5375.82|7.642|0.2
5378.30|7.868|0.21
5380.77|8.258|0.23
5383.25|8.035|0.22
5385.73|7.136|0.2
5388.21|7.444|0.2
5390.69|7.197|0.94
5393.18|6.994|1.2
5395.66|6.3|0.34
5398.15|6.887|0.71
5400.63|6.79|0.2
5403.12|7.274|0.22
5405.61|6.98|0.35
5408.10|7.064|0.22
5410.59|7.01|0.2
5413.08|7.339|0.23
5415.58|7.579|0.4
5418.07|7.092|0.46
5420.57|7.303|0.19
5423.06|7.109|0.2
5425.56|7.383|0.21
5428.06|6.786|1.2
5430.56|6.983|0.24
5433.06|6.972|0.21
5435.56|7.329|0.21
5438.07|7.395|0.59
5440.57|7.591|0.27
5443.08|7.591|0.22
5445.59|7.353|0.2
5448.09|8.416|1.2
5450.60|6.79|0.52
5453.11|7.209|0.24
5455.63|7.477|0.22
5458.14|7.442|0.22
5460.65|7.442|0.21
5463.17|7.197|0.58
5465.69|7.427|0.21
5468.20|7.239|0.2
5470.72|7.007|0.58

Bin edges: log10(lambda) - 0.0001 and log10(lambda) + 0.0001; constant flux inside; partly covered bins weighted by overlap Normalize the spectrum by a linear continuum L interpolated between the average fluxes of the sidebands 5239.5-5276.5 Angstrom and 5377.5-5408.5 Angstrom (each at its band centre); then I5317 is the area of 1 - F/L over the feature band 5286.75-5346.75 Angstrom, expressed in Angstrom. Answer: -4.2 Angstrom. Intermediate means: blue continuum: 6.56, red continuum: 7.24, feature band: 7.34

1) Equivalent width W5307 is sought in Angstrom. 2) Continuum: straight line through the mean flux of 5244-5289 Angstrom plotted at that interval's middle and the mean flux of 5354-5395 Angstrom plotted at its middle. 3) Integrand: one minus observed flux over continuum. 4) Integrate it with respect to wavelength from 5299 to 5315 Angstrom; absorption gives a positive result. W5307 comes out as -1.6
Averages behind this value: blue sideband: 6.63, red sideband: 7.41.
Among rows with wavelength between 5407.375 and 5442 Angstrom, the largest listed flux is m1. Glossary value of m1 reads 7.591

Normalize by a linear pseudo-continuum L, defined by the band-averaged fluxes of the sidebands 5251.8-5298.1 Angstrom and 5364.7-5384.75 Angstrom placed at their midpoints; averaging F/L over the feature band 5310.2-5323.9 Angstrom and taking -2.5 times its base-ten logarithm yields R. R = -0.08 mag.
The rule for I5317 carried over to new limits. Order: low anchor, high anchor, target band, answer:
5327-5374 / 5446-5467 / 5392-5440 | 1.8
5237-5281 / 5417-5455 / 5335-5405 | -2.8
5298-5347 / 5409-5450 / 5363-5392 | -0.5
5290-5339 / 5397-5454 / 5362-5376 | 0.0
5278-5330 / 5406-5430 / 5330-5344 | -0.2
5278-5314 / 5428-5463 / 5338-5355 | -0.3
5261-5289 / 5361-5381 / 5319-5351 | -0.7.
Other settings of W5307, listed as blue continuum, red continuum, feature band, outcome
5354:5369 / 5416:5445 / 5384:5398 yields 0.5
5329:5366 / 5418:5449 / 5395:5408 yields 0.8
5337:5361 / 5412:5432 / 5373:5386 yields -0.9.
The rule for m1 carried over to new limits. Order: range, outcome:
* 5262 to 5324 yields 8.219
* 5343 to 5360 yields 7.83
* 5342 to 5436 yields 8.258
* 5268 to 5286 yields 6.844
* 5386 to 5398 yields 7.444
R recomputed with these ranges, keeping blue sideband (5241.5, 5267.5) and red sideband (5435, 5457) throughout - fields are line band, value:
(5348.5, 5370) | -0.02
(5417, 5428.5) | 0.03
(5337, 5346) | -0.07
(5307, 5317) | -0.12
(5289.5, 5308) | -0.05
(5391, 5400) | 0.07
